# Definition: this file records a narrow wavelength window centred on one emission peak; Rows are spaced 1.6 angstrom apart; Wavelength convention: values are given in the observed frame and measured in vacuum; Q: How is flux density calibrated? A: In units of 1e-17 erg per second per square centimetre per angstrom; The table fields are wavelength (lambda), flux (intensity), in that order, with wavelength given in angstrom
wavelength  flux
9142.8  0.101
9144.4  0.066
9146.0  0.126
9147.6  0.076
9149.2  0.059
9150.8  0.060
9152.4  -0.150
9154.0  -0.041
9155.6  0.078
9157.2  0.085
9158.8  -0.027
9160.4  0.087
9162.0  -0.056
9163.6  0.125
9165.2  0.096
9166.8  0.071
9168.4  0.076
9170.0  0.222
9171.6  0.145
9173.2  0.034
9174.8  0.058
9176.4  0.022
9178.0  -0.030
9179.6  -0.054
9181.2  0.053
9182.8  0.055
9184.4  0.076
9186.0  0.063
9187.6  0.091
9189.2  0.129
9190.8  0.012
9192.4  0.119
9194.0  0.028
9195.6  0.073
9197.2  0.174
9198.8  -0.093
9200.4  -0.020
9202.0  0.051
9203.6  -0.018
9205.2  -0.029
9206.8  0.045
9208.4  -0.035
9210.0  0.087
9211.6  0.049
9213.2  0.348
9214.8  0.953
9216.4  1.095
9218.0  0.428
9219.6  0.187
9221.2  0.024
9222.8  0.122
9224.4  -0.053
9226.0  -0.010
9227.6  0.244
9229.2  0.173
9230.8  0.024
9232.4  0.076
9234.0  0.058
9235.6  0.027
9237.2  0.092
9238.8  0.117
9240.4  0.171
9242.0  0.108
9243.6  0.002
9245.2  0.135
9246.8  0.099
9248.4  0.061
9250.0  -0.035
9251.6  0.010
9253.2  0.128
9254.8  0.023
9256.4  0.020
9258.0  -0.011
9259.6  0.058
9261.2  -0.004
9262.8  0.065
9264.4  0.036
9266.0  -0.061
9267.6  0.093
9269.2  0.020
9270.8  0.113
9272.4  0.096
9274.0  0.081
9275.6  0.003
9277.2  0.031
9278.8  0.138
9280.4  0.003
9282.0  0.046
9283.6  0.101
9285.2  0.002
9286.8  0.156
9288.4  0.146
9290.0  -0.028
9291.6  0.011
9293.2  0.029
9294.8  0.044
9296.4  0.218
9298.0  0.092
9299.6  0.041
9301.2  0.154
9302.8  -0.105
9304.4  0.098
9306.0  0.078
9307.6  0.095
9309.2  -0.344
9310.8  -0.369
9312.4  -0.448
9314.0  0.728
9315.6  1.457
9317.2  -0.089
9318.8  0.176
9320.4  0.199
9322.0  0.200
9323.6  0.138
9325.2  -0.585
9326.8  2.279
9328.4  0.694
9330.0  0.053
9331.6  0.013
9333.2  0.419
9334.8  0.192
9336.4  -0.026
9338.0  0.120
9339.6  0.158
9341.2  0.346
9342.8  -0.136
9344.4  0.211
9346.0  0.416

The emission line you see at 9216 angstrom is H-beta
